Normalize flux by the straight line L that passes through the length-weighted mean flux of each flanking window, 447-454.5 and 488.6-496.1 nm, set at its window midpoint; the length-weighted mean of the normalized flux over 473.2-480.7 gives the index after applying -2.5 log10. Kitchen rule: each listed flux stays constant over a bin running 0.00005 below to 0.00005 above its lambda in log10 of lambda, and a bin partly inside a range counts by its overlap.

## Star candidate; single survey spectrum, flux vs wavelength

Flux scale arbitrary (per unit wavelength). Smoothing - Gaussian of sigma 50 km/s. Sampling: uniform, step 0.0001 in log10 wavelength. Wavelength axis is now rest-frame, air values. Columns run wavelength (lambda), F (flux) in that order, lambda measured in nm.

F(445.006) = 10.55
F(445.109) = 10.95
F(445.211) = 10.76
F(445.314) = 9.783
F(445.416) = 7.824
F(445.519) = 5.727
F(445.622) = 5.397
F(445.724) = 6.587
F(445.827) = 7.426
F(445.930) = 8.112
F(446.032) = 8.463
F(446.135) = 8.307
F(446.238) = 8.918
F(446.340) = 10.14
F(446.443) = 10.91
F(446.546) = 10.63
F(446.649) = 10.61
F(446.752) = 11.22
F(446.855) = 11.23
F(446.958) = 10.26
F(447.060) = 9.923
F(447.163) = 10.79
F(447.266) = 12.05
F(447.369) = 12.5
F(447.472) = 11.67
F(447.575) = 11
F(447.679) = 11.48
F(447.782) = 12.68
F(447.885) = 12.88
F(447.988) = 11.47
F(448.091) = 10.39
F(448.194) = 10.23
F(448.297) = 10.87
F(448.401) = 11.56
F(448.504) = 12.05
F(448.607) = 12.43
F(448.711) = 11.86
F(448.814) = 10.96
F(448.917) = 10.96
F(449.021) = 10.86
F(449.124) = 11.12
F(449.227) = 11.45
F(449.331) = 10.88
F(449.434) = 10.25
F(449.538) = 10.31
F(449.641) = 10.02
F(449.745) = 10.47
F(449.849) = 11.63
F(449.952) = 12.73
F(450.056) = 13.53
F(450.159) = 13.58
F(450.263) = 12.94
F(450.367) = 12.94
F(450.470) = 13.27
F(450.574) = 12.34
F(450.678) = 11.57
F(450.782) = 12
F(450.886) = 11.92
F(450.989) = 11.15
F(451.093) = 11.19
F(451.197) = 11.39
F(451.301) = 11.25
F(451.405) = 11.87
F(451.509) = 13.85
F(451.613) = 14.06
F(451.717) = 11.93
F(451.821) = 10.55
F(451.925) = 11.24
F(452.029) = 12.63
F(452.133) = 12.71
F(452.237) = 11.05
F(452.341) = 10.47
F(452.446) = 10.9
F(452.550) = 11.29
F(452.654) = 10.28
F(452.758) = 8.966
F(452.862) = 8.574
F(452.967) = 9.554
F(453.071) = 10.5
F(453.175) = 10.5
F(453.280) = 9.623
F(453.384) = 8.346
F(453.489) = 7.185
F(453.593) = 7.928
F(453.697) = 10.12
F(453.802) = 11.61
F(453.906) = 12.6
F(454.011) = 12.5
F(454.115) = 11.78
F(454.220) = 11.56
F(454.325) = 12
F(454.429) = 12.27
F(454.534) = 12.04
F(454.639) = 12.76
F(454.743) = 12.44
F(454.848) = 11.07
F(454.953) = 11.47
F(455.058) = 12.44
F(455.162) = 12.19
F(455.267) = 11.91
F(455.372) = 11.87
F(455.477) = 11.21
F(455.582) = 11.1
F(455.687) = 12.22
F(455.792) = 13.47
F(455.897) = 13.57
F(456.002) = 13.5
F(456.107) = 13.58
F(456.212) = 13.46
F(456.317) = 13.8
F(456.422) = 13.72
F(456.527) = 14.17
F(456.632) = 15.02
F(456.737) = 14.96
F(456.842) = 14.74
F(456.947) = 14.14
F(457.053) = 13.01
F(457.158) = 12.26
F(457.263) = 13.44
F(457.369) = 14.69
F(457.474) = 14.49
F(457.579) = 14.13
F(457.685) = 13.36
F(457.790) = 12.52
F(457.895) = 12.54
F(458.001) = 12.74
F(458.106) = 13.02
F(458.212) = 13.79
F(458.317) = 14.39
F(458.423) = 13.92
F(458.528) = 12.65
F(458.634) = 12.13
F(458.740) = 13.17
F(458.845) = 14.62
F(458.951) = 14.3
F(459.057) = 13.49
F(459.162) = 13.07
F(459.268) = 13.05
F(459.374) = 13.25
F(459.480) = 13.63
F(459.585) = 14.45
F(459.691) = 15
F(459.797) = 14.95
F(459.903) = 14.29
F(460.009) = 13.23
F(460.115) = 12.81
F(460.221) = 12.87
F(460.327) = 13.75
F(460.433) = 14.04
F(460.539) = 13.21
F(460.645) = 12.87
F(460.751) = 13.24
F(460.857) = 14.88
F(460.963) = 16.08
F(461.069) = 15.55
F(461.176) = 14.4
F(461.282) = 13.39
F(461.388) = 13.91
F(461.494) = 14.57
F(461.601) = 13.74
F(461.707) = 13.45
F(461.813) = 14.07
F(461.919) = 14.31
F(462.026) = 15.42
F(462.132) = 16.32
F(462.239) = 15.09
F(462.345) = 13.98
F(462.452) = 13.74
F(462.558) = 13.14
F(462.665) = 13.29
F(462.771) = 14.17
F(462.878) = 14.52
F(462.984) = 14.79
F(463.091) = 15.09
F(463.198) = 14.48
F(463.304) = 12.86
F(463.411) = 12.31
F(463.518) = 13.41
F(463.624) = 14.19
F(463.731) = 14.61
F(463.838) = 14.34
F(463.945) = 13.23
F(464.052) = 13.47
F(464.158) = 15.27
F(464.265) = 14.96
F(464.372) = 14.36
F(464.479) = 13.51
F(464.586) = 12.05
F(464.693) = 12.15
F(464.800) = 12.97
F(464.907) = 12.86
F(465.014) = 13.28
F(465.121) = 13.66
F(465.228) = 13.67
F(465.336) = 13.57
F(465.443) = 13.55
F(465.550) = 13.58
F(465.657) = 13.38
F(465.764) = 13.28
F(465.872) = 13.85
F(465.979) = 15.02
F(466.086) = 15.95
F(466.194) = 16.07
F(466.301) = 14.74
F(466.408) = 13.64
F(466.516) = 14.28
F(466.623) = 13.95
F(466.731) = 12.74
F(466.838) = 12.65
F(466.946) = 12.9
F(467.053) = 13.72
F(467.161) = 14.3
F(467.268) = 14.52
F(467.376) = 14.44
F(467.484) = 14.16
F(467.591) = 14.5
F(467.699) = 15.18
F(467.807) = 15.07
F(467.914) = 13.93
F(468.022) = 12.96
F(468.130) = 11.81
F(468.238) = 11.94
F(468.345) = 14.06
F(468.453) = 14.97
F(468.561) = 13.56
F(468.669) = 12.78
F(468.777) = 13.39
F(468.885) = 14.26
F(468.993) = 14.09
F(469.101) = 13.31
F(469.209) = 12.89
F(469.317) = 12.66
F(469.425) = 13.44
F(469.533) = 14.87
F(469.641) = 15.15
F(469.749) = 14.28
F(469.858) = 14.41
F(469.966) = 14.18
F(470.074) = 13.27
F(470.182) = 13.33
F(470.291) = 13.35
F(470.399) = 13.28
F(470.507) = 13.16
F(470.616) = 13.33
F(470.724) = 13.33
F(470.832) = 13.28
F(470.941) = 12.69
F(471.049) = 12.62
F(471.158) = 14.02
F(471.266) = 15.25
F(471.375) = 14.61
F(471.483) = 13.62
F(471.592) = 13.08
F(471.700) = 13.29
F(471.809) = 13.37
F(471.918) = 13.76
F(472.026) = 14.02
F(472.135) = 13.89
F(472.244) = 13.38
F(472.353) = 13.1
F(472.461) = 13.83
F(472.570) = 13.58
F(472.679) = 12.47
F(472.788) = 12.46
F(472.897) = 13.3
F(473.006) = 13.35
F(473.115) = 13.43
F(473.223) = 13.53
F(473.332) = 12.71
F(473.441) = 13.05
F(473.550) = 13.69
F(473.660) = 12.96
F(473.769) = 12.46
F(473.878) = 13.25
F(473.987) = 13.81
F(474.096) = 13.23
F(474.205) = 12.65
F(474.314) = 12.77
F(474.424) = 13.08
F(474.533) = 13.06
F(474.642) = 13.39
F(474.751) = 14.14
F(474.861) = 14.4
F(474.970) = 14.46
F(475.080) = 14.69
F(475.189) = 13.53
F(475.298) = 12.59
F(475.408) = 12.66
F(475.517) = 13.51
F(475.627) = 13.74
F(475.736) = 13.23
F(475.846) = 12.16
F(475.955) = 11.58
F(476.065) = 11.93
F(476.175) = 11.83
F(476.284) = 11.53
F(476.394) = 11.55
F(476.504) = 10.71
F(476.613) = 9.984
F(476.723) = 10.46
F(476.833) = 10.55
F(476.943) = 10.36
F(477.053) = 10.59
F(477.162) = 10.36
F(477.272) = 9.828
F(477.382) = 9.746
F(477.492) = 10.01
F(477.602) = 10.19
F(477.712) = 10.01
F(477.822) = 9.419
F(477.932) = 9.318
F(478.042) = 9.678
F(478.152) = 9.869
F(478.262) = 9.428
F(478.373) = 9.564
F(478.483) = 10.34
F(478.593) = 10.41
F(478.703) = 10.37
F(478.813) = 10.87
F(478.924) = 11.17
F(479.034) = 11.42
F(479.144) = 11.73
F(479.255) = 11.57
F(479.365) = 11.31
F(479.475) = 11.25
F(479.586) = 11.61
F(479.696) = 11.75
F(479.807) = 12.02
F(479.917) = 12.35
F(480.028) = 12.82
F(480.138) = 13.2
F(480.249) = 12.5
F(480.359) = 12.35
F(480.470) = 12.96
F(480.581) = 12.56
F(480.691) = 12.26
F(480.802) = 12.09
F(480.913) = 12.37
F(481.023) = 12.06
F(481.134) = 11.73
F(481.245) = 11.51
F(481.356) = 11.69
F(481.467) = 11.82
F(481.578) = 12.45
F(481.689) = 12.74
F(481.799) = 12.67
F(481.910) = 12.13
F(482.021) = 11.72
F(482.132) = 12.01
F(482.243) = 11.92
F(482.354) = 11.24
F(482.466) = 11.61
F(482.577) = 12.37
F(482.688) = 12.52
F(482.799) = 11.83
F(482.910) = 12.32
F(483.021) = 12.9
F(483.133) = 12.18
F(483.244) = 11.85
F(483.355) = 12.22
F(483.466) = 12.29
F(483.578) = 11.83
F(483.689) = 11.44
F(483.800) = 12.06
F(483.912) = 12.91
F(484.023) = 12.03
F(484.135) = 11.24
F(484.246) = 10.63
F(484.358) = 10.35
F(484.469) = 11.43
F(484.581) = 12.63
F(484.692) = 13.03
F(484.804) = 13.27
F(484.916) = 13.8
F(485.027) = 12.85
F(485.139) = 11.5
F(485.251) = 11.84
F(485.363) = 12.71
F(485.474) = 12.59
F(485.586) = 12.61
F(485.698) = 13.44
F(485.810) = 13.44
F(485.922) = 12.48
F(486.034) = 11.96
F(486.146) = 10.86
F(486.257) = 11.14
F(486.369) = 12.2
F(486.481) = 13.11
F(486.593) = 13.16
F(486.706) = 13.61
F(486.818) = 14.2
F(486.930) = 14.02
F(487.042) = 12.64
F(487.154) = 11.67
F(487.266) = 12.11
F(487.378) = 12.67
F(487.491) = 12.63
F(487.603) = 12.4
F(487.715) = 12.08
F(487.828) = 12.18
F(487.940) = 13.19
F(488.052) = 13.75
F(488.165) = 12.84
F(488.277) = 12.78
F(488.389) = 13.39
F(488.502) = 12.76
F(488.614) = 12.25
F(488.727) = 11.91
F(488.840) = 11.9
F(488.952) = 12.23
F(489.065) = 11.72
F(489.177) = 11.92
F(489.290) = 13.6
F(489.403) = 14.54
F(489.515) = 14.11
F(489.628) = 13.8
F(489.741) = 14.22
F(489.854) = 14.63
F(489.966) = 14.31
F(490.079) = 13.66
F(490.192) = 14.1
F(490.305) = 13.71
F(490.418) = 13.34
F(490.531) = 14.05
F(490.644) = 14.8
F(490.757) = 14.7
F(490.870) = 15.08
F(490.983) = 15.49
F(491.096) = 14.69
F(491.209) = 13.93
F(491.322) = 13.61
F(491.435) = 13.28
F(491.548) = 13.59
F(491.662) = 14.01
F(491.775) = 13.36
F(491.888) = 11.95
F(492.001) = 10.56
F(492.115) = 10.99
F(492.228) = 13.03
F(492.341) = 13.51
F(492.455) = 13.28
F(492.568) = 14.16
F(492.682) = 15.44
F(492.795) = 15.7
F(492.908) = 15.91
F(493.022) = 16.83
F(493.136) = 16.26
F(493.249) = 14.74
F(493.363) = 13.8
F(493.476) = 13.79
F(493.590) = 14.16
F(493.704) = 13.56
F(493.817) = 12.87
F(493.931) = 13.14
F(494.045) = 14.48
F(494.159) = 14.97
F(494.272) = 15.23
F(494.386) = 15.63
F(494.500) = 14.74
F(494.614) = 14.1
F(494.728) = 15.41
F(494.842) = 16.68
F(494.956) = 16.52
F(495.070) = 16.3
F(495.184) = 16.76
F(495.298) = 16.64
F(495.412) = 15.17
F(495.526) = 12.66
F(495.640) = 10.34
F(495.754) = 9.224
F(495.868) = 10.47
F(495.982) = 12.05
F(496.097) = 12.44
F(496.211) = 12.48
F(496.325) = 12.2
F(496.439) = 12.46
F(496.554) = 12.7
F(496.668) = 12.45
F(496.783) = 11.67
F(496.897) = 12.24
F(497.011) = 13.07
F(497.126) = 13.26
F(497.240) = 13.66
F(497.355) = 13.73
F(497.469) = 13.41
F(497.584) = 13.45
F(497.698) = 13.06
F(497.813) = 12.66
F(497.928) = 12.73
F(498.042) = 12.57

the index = 0.10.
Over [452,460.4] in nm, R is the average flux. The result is 12.5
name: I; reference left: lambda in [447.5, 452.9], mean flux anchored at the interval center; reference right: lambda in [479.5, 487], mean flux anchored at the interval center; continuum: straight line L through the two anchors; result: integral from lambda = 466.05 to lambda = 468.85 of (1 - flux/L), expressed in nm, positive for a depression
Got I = -0.47 nm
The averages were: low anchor 11.5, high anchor 12.3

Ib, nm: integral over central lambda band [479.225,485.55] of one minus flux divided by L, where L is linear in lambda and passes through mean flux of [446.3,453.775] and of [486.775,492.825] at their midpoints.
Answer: 0.40 nm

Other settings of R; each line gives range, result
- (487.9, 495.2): 14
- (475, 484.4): 11.6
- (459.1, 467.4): 13.9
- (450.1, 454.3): 11.2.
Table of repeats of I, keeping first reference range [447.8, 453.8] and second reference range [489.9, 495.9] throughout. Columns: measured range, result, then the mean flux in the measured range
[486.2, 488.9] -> 0.21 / 12.7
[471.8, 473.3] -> -0.08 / 13.4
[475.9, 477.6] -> 0.30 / 10.7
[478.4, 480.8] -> 0.27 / 11.7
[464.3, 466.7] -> -0.30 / 13.8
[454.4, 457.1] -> -0.32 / 12.9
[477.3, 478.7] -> 0.35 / 9.85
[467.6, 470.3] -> -0.27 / 13.7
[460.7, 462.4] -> -0.36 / 14.5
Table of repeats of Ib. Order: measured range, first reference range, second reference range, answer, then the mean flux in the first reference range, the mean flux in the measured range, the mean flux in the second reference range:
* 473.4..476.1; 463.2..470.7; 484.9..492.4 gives 0.06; 13.8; 13.2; 13.1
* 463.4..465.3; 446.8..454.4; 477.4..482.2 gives -0.38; 11.3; 13.6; 11.4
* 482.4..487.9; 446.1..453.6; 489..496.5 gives 0.44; 11.2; 12.3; 13.9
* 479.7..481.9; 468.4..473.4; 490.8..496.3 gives 0.23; 13.6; 12.3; 14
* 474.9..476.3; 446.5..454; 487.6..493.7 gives -0.02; 11.2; 12.9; 13.6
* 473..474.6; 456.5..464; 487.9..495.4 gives 0.10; 13.9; 13.1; 14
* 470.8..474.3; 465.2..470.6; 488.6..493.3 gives 0.12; 13.8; 13.4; 13.8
